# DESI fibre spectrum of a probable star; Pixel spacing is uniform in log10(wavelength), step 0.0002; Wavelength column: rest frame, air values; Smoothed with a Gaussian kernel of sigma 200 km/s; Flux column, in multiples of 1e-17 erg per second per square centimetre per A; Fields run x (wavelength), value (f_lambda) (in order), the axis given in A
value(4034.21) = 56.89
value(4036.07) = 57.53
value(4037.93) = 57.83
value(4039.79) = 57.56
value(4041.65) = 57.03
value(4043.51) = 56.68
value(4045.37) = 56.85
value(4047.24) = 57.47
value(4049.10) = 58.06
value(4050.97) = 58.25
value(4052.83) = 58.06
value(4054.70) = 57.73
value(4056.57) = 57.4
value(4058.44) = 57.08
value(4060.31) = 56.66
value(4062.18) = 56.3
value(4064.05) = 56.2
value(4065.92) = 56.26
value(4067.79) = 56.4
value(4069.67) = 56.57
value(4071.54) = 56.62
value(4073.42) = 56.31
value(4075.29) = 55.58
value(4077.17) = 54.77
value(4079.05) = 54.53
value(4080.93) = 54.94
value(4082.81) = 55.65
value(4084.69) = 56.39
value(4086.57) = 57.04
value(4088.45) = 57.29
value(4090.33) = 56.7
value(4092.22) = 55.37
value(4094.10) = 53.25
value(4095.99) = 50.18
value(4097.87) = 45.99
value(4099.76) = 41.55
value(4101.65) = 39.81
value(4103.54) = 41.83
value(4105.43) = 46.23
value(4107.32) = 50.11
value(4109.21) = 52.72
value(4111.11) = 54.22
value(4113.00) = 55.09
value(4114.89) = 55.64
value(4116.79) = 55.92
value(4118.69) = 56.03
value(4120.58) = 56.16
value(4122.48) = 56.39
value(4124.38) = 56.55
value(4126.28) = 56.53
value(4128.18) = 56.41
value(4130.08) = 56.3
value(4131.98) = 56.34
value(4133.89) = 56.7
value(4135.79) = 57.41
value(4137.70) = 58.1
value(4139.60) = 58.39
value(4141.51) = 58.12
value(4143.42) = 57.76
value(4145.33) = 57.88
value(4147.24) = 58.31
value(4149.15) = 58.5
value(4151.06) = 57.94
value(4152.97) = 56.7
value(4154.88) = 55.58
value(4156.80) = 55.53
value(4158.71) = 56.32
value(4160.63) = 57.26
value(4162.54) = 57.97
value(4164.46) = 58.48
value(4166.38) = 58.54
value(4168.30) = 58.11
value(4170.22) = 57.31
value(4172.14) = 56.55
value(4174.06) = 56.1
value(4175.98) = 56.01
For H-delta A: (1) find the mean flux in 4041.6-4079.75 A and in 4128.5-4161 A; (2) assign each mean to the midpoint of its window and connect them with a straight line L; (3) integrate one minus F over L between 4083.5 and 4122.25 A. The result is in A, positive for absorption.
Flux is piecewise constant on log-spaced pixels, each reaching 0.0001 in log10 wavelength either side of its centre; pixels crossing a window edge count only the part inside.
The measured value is 3.4 A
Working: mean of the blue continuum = 56.7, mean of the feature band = 52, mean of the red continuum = 57.2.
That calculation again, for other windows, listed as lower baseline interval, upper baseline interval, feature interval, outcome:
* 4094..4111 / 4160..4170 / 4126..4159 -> -2.0 A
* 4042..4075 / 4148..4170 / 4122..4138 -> 0.2 A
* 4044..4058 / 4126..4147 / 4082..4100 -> 1.3 A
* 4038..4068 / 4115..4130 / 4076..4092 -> 0.2 A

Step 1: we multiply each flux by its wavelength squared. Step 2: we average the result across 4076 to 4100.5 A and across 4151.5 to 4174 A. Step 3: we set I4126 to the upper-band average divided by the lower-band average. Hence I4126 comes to 1.11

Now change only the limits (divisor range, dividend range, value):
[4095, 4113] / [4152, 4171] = 1.24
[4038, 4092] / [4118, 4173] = 1.05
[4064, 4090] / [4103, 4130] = 0.98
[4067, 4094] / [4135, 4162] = 1.06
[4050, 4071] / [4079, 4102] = 0.93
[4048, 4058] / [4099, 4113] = 0.84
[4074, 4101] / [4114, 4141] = 1.08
